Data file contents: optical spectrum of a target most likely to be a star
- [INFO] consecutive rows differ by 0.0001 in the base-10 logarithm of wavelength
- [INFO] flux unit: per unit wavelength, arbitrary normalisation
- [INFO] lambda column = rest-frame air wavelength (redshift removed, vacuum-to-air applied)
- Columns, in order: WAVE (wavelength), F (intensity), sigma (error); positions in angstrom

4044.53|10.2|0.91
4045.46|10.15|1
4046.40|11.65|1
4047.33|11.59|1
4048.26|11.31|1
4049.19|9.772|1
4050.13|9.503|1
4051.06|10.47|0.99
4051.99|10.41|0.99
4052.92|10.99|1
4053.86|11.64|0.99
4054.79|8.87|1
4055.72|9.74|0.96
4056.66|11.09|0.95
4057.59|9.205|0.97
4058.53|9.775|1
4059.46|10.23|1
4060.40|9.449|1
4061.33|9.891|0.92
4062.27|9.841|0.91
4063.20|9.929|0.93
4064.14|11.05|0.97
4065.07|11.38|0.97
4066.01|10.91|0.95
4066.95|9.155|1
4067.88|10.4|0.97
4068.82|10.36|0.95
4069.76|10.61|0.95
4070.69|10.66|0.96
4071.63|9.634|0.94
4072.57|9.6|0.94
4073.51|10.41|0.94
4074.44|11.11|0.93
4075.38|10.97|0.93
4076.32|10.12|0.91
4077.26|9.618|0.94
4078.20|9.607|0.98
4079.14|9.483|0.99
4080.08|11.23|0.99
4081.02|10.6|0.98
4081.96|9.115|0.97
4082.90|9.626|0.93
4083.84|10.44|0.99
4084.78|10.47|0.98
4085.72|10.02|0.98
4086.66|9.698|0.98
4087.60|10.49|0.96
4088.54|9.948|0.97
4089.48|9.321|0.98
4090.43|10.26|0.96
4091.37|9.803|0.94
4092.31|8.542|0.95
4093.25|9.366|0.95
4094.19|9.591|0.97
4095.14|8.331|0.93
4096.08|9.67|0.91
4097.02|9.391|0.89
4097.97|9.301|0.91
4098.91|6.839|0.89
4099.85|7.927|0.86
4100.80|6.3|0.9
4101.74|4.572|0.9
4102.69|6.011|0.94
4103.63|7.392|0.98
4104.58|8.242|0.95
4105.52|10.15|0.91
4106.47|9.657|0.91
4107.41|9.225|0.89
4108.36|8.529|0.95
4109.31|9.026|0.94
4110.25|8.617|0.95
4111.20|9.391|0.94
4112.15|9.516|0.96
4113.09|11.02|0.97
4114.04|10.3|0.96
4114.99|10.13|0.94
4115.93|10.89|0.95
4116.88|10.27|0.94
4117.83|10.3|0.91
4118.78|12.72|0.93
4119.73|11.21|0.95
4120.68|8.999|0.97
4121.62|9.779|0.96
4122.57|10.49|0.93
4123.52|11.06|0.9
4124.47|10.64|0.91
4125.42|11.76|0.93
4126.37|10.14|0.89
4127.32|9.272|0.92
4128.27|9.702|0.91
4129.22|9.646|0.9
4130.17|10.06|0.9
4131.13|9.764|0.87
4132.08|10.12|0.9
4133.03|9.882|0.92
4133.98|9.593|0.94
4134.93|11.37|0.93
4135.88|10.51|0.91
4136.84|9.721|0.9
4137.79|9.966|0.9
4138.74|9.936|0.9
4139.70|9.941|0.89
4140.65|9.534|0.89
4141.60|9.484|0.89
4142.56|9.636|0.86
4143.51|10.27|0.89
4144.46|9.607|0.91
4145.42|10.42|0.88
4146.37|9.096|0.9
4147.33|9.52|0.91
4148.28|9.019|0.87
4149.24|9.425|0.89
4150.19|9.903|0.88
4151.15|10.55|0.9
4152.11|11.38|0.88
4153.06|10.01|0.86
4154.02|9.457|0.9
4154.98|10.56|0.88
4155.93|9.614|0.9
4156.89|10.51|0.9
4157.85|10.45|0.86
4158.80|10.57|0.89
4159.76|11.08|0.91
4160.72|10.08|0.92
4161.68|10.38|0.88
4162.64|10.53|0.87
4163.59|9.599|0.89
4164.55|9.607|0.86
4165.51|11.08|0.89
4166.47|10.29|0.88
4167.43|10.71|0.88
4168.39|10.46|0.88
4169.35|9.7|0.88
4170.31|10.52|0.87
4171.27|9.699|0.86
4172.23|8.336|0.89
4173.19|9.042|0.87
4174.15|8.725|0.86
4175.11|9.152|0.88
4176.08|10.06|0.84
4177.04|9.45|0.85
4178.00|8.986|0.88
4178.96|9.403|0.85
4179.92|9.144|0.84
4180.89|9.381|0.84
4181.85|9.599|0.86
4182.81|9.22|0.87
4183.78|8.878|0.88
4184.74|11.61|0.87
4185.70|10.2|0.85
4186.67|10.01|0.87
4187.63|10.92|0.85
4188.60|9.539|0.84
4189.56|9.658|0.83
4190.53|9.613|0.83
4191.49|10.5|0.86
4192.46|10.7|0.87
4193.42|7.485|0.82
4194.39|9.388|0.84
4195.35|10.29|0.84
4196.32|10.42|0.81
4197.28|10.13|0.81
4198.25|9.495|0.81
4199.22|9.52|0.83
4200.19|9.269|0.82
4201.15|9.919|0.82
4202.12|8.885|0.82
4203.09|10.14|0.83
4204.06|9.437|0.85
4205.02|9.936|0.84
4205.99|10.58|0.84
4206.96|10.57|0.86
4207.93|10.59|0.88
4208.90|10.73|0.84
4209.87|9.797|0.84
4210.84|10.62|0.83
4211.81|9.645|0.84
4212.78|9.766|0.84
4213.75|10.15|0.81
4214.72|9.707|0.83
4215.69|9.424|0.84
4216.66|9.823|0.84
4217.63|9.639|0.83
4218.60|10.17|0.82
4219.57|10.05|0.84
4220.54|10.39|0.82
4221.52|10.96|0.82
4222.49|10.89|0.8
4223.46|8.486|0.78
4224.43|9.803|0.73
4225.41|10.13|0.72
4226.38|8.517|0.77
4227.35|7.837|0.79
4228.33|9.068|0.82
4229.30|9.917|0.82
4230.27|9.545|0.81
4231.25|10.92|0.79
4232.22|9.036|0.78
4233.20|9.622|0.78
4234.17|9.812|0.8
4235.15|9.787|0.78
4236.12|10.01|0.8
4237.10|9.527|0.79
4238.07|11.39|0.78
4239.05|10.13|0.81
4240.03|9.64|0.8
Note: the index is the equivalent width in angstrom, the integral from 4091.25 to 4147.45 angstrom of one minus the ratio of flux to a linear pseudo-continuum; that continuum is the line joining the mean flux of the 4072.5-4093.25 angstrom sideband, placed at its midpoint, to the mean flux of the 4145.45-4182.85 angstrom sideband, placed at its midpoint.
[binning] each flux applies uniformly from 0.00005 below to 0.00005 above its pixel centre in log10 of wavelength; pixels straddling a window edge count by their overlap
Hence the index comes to 2.3 angstrom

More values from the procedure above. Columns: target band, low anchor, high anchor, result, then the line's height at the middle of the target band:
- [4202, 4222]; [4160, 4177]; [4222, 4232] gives -0.97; 9.6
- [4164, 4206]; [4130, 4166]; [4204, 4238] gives 0.95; 9.97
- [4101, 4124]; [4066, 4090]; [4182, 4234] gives 1.38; 10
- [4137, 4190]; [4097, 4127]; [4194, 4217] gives -1.16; 9.68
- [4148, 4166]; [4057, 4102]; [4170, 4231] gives -0.90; 9.72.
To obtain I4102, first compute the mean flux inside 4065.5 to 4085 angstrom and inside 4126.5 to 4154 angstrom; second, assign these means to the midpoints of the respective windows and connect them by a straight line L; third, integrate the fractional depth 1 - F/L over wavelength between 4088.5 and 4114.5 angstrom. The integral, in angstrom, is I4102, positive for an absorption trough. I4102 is 3.4 angstrom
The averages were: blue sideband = 10.2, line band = 8.77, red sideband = 9.9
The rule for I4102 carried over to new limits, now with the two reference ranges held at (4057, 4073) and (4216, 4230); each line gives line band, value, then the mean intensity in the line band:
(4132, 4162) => -0.44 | 10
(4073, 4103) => 2.19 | 9.33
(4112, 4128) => -0.85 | 10.5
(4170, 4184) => 0.74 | 9.3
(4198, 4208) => -0.08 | 9.83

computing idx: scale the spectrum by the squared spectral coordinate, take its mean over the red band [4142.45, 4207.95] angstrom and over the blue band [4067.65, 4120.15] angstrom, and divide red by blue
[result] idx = 1.07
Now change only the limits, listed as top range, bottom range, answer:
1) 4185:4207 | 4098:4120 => 1.14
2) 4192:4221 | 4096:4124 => 1.12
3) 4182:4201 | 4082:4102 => 1.13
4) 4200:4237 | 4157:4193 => 1.01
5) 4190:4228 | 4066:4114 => 1.11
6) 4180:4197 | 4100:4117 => 1.16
